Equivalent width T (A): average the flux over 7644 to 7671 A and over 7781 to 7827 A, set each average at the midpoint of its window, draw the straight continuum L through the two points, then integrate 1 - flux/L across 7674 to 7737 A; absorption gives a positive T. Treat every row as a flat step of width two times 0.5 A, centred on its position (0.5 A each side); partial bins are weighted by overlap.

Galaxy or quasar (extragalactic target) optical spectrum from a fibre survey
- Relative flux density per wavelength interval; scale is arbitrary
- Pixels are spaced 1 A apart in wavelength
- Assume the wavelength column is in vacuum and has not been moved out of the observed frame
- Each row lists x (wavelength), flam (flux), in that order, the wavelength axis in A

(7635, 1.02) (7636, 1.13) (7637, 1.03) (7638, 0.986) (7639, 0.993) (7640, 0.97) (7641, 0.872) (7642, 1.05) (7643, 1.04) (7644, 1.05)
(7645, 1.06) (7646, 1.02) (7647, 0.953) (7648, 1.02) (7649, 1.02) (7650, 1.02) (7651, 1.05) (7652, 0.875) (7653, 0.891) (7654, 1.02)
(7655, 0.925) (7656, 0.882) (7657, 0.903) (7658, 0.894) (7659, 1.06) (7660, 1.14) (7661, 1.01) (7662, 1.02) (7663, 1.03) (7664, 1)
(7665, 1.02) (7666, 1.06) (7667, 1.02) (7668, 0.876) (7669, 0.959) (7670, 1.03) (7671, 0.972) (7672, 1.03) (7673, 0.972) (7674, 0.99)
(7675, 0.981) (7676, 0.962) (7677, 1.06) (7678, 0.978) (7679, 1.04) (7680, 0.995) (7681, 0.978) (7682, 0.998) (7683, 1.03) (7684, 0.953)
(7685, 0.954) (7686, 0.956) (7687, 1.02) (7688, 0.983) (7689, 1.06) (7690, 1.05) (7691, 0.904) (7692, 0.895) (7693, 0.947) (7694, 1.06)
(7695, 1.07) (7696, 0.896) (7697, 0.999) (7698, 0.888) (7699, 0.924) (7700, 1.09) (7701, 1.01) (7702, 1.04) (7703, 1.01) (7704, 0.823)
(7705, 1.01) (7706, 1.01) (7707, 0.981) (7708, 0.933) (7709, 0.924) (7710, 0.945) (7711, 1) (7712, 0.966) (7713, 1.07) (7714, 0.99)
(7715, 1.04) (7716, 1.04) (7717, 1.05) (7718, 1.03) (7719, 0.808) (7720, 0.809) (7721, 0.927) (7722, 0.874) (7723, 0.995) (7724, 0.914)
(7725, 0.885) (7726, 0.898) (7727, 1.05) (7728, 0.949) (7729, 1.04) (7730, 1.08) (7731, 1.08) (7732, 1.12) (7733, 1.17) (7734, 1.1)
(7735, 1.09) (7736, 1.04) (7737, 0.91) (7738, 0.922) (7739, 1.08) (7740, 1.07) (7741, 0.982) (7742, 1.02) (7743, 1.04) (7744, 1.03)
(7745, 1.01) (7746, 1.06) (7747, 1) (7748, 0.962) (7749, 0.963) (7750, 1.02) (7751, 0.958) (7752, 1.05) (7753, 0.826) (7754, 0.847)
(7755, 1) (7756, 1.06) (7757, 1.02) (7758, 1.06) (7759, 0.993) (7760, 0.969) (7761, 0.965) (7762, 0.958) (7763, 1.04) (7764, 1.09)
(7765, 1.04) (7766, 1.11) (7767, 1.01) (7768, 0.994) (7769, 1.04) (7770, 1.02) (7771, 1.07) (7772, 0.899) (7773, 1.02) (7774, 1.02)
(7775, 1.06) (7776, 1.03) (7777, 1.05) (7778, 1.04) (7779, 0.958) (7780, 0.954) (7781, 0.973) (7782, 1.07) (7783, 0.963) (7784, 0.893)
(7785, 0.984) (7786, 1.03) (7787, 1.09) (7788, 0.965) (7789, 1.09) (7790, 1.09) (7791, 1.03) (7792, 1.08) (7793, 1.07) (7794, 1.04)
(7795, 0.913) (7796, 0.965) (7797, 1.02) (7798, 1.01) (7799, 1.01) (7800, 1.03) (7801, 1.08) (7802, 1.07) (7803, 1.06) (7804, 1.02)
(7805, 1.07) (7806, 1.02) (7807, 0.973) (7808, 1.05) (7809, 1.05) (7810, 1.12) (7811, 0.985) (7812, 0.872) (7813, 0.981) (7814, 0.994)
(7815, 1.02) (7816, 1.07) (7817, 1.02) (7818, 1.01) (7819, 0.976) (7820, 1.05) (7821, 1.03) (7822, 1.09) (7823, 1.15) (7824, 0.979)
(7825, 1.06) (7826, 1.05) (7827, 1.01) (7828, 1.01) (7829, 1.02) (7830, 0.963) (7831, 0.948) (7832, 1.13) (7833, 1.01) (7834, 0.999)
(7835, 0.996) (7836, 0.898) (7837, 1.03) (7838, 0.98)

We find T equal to 0.85 A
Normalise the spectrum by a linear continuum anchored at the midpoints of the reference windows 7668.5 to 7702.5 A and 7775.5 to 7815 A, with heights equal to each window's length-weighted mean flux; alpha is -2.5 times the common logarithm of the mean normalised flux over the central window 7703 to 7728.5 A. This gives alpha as 0.04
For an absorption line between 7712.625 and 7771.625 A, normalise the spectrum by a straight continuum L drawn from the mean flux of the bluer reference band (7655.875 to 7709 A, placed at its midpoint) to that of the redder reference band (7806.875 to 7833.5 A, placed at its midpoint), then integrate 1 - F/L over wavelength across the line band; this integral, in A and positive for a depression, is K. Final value 0.0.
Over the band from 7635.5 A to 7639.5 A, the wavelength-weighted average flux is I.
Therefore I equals 1.03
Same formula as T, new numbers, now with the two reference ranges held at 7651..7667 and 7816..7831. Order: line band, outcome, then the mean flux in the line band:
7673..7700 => 0.20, 0.985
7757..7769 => -0.11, 1.02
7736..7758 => 0.30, 0.995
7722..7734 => -0.13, 1.01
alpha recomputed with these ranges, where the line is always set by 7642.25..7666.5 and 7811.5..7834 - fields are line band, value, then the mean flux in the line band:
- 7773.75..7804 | -0.01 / 1.02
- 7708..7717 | 0.01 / 0.996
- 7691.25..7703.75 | 0.03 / 0.981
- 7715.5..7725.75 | 0.08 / 0.932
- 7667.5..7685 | 0.02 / 0.987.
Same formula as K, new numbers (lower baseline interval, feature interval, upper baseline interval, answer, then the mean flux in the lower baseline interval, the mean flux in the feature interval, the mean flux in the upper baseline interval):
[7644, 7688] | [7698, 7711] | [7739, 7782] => 0.3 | 0.992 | 0.973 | 1.01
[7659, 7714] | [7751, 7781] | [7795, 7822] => 0.2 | 0.992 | 1.01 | 1.02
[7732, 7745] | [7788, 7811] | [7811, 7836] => -0.3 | 1.04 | 1.04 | 1.02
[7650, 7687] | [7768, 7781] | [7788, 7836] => 0.1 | 0.987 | 1.01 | 1.03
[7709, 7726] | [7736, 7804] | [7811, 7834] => -1.6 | 0.956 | 1.01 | 1.02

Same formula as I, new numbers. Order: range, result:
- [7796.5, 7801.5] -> 1.03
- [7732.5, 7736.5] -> 1.1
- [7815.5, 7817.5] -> 1.04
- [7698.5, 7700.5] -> 1.01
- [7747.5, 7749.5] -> 0.962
